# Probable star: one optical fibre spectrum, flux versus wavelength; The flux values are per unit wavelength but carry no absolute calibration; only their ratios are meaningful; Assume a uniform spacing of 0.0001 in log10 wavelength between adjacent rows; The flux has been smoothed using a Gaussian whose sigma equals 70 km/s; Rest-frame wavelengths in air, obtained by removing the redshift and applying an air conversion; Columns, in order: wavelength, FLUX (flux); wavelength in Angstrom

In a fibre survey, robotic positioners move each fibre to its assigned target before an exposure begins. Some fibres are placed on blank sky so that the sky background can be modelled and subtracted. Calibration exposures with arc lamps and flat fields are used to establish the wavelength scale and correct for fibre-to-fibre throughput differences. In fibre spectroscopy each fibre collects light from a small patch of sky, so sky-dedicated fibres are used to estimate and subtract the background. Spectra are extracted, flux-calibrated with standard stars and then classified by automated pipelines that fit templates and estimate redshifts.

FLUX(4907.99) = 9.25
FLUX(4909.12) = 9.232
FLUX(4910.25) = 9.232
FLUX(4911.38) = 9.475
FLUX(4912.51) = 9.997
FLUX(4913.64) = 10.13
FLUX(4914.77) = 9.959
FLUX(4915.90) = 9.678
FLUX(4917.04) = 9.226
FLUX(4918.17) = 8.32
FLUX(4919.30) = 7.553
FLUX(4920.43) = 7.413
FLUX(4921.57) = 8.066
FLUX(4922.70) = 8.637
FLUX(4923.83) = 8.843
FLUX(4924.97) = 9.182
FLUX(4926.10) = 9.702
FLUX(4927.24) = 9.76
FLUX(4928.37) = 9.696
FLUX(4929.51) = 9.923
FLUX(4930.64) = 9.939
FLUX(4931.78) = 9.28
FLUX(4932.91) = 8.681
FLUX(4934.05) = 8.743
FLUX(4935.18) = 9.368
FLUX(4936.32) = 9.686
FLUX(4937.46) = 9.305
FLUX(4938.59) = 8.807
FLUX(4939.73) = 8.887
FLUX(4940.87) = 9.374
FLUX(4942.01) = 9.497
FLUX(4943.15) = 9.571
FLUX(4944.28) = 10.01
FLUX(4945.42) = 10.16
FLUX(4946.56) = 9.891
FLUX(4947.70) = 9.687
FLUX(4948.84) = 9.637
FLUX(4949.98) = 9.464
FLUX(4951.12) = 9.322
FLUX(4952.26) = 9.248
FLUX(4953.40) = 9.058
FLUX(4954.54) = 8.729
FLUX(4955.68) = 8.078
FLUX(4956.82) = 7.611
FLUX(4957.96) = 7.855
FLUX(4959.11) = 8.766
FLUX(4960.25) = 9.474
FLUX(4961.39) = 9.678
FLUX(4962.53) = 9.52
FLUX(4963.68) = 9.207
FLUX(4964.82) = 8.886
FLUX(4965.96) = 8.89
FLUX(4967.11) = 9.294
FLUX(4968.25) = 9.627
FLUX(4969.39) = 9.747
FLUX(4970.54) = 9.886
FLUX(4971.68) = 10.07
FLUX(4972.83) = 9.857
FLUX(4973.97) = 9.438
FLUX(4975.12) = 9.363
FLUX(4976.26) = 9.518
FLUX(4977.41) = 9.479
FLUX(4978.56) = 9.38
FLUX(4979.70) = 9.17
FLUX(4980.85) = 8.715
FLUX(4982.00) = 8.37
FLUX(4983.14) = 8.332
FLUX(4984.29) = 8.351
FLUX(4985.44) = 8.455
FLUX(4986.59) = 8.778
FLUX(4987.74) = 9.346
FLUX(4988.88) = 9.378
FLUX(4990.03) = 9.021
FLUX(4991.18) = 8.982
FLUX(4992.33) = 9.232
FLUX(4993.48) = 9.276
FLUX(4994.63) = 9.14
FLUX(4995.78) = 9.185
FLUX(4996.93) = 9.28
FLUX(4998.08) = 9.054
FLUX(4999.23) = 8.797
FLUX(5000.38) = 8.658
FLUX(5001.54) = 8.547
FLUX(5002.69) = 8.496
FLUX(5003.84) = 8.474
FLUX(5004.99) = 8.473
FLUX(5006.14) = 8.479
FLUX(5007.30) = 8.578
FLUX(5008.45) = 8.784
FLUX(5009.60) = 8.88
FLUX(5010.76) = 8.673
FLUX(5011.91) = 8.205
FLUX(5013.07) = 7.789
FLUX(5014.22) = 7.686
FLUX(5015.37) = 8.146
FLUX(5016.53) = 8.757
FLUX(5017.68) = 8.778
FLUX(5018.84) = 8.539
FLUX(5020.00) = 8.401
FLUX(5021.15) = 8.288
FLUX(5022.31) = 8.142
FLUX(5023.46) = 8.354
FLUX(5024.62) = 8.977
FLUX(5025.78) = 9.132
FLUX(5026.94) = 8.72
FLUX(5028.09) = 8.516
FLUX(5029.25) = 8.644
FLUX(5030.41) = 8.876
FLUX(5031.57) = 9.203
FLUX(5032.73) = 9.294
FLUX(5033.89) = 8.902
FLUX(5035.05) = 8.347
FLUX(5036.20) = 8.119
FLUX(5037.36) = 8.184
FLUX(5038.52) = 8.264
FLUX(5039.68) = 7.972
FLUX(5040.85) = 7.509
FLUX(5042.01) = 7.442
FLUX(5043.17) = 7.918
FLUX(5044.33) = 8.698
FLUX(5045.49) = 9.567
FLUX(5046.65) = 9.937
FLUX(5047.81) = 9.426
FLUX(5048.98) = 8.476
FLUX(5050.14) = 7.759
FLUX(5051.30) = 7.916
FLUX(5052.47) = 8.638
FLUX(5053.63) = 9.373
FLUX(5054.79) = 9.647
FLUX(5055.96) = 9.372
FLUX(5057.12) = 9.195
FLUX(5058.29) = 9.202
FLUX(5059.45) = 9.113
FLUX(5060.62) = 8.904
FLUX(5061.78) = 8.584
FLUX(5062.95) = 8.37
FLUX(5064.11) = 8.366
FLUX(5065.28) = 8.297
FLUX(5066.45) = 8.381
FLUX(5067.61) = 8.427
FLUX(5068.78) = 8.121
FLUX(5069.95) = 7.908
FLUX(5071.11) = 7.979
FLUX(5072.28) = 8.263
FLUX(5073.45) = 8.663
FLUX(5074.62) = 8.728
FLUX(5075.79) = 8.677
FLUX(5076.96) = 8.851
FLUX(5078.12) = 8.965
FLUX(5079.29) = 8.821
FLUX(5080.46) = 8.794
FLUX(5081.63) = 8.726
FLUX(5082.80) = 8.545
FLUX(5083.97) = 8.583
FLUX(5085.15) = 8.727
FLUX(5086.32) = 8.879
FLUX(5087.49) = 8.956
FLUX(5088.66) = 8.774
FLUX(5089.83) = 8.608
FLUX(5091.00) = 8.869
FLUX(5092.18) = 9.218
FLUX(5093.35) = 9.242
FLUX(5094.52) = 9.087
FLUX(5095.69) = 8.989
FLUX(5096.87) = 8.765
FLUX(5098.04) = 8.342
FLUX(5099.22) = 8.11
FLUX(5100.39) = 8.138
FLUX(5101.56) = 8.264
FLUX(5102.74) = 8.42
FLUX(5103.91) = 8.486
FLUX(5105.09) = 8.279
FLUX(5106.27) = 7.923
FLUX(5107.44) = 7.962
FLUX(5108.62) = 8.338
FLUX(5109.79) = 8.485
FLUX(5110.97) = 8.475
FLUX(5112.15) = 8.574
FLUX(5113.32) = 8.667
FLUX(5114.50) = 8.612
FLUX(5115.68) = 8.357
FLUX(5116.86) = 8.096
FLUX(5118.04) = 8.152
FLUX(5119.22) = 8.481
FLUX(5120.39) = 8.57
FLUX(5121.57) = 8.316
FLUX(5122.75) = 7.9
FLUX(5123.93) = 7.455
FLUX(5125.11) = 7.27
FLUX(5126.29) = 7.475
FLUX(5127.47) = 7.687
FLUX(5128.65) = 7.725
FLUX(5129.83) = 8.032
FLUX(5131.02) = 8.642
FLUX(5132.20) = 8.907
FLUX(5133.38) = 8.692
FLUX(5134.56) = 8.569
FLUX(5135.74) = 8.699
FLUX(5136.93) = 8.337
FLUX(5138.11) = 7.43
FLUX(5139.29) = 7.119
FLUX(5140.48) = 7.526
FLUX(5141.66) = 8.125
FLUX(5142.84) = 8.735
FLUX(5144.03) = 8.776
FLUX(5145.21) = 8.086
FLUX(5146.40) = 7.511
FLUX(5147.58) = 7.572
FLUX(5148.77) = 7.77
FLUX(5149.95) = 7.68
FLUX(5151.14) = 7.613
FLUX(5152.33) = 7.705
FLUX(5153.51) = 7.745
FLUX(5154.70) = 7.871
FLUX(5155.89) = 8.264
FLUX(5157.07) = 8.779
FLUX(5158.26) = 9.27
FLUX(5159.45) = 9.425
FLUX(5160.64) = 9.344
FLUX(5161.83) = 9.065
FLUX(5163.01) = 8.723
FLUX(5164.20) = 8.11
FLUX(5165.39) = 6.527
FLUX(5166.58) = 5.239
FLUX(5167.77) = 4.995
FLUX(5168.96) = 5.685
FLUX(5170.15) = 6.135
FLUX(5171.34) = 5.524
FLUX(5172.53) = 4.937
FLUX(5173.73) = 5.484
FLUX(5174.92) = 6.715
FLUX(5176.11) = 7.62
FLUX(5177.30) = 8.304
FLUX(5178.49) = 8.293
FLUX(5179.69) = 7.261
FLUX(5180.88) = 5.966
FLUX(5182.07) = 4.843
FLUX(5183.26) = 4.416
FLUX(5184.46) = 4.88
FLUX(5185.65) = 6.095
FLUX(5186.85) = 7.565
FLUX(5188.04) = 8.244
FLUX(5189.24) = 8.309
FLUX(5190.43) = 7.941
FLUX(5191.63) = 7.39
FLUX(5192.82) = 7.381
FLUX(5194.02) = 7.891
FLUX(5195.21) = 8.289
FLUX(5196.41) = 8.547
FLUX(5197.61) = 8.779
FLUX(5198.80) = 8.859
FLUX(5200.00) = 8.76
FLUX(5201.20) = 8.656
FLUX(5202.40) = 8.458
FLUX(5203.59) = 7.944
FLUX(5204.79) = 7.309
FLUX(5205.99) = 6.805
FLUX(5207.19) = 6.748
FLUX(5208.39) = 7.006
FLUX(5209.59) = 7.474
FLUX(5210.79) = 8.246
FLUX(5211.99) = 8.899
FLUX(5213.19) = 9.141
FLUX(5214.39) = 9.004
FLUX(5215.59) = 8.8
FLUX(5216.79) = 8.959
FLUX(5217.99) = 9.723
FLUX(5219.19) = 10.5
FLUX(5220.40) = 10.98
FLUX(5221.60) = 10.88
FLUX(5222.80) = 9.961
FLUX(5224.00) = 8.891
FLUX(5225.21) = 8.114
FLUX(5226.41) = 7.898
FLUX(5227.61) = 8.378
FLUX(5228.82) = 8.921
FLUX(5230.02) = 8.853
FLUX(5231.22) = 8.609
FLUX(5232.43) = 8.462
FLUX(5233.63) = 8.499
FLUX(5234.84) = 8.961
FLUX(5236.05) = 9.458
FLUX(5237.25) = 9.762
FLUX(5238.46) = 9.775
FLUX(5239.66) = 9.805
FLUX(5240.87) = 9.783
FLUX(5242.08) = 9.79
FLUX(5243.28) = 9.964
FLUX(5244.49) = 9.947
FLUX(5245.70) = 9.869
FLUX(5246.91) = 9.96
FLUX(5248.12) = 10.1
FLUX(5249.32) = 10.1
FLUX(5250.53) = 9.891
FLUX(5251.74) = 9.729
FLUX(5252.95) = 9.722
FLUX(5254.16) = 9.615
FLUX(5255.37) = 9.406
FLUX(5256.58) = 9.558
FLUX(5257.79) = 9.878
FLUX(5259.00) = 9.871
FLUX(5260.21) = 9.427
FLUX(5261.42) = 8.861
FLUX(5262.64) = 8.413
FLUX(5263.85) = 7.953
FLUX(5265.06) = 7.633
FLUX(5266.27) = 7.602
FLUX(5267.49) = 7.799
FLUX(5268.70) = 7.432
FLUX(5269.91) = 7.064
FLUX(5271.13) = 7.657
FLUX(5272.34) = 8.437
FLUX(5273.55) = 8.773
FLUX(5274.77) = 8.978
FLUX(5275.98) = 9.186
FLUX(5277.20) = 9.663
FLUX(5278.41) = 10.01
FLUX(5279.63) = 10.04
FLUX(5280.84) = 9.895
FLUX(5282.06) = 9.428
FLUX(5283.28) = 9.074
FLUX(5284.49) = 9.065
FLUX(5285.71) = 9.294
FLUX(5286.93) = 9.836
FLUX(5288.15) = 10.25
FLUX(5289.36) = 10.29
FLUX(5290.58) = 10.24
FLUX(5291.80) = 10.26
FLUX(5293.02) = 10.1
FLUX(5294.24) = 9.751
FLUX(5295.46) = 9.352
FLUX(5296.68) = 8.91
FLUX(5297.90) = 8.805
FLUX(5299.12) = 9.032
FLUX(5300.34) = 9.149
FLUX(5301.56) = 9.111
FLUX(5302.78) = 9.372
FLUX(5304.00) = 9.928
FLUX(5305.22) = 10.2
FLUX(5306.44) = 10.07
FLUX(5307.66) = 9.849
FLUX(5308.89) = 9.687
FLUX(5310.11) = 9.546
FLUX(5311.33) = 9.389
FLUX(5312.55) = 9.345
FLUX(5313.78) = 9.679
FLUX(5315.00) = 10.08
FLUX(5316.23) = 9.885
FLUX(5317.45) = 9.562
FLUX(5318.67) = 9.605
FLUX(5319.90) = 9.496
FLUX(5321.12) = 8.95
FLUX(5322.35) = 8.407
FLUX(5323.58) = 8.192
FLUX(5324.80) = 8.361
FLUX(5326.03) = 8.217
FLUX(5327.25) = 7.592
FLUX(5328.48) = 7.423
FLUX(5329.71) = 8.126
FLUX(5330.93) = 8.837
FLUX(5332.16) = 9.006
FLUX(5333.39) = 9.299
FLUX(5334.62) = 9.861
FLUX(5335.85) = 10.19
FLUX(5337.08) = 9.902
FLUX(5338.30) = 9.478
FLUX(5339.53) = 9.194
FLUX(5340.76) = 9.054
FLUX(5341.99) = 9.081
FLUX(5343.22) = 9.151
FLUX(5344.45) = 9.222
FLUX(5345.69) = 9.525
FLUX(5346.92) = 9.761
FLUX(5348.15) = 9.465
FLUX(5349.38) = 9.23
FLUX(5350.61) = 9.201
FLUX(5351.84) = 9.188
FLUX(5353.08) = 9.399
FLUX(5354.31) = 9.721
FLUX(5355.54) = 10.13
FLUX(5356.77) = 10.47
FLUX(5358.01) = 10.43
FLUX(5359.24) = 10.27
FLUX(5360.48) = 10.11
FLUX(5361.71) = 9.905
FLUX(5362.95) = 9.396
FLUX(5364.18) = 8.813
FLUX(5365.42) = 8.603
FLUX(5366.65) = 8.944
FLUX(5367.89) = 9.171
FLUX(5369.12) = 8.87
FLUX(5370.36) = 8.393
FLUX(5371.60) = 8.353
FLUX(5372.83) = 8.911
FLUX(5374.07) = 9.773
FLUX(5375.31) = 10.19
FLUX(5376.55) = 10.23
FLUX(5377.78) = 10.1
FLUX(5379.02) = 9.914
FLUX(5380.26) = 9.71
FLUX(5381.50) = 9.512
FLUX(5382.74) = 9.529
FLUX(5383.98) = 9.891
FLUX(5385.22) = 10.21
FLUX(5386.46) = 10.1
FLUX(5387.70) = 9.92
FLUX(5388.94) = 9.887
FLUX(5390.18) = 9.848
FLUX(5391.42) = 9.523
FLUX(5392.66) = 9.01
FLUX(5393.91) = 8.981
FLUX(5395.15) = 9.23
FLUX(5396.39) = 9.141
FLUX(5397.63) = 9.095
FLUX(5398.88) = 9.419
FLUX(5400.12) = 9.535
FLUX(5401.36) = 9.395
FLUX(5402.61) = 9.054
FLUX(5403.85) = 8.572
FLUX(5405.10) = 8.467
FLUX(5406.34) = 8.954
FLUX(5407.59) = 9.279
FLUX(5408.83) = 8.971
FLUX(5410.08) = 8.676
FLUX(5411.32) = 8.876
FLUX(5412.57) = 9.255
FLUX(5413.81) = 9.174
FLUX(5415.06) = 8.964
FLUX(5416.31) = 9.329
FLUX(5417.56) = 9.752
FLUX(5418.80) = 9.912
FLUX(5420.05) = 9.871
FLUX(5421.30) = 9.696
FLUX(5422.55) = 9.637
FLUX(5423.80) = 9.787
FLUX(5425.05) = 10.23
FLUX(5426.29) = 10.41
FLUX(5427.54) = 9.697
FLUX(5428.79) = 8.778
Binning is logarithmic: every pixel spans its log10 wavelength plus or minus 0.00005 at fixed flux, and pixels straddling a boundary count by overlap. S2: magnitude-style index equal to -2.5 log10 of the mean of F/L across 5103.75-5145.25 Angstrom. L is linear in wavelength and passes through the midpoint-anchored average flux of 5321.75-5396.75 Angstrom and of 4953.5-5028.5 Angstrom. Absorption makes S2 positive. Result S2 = 0.11 mag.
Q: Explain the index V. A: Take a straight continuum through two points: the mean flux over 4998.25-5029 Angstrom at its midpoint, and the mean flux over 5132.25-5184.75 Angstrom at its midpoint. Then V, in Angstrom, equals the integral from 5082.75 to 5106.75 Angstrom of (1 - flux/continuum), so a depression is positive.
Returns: -2.2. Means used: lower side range 8.52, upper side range 7.42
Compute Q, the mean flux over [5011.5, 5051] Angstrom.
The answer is 8.5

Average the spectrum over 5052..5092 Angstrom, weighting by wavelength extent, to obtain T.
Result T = 8.72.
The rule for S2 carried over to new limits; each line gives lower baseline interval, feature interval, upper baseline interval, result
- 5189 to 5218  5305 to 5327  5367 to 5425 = -0.05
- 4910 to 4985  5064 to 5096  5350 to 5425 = 0.07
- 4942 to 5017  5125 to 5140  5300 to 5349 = 0.13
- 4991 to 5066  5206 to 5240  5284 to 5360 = 0.03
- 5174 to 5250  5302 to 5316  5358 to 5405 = -0.08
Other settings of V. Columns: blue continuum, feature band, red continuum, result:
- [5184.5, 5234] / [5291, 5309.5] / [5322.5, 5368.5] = -1.28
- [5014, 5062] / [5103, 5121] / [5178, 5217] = -0.39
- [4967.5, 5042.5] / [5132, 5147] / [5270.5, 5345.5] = 1.40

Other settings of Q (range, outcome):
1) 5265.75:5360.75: 9.29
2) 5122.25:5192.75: 7.49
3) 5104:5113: 8.31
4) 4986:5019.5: 8.74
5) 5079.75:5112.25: 8.59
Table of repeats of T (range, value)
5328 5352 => 9.22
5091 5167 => 8.23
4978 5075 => 8.65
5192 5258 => 9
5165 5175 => 5.62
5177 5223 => 8.02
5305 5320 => 9.72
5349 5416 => 9.4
